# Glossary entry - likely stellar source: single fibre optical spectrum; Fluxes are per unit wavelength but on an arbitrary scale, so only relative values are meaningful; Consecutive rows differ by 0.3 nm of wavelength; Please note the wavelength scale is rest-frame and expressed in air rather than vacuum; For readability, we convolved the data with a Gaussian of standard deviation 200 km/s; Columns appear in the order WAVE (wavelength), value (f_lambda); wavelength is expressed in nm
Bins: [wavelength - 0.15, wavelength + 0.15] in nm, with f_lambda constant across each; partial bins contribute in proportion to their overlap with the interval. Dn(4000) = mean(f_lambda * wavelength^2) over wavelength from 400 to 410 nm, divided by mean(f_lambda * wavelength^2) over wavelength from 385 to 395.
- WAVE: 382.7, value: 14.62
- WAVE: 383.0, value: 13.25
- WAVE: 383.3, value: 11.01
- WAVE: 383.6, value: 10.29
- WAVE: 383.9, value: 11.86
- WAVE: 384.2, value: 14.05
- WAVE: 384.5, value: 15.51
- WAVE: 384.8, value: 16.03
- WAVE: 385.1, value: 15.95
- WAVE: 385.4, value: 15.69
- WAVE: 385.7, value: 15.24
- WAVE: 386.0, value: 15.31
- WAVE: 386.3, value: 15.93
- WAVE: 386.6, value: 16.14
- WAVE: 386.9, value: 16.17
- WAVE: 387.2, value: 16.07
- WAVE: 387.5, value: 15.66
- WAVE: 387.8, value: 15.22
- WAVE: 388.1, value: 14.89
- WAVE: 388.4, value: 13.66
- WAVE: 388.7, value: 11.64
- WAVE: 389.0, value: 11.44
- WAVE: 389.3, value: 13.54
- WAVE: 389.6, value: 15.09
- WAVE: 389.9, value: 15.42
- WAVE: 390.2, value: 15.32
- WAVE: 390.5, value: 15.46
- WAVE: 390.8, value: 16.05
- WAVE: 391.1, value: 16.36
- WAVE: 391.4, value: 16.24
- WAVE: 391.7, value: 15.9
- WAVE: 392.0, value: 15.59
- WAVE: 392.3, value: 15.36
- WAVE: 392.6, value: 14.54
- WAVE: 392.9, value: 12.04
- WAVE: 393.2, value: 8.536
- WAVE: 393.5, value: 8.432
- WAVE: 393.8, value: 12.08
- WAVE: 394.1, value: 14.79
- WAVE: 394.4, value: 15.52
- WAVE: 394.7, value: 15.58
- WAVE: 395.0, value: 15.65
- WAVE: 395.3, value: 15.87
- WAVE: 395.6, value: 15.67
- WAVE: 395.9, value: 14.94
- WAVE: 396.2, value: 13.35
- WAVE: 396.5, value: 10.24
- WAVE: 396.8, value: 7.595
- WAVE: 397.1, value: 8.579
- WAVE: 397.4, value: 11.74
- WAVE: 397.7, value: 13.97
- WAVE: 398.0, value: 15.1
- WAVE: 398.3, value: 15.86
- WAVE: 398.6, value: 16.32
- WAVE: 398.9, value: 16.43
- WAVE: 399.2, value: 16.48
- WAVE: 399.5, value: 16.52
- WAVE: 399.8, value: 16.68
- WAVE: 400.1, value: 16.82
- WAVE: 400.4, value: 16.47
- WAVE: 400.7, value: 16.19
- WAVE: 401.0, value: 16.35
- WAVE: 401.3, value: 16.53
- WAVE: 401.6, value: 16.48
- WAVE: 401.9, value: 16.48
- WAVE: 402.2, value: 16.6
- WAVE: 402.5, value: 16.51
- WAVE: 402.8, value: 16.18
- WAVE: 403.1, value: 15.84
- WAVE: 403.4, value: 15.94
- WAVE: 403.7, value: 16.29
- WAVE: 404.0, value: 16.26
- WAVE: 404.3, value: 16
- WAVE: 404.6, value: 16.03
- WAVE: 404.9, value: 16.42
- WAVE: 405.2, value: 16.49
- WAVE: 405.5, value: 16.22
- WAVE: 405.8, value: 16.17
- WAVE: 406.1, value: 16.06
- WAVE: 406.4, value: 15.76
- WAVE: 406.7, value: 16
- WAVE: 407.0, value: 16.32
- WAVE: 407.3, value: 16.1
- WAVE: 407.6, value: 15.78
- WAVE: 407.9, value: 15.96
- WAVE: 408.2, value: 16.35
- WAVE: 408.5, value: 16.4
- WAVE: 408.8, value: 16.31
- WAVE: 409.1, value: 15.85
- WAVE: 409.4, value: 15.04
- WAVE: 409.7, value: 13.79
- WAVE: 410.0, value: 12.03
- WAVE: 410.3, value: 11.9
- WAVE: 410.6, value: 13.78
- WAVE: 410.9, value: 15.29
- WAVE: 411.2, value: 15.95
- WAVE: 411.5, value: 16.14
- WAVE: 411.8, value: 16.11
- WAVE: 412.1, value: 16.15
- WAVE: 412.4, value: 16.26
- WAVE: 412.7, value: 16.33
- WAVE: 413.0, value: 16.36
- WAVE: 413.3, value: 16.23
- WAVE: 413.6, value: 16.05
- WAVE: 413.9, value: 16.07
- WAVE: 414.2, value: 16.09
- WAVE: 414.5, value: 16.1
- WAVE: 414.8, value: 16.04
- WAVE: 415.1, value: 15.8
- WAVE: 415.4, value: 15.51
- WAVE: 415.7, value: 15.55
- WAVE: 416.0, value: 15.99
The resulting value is 1.19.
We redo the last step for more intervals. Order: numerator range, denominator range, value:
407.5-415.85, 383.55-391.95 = 1.17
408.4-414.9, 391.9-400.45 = 1.19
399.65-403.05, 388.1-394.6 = 1.24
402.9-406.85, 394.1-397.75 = 1.27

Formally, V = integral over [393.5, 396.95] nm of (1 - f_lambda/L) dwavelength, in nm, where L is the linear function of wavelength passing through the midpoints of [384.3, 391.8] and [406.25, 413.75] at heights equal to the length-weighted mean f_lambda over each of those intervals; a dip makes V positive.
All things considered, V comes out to 0.40 nm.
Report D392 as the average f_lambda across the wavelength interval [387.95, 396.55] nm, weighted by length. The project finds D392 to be 14.2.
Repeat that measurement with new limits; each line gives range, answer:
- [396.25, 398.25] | 11.5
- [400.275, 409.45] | 16.2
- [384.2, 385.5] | 15.6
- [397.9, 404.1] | 16.3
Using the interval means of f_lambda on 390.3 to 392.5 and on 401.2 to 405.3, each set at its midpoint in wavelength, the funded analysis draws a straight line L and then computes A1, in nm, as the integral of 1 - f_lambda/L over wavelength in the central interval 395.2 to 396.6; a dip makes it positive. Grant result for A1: 0.17 nm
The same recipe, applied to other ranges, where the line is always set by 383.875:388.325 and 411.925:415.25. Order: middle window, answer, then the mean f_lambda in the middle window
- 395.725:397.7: 0.544 nm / 11.4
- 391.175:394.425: 0.423 nm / 13.5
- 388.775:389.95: 0.142 nm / 13.6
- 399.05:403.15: -0.171 nm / 16.5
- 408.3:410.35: 0.175 nm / 14.6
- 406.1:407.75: -0.005 nm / 16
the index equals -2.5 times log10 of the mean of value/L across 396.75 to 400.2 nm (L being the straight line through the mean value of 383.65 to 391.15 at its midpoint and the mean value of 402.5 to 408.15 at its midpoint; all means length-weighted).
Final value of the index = 0.08 mag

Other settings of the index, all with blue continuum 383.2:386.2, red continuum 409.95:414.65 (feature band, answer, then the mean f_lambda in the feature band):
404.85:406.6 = -0.07 mag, 16.2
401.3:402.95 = -0.10 mag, 16.5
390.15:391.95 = -0.10 mag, 15.9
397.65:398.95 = -0.05 mag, 15.6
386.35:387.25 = -0.13 mag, 16.1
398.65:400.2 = -0.12 mag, 16.6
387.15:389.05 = 0.02 mag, 14.1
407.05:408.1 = -0.05 mag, 16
